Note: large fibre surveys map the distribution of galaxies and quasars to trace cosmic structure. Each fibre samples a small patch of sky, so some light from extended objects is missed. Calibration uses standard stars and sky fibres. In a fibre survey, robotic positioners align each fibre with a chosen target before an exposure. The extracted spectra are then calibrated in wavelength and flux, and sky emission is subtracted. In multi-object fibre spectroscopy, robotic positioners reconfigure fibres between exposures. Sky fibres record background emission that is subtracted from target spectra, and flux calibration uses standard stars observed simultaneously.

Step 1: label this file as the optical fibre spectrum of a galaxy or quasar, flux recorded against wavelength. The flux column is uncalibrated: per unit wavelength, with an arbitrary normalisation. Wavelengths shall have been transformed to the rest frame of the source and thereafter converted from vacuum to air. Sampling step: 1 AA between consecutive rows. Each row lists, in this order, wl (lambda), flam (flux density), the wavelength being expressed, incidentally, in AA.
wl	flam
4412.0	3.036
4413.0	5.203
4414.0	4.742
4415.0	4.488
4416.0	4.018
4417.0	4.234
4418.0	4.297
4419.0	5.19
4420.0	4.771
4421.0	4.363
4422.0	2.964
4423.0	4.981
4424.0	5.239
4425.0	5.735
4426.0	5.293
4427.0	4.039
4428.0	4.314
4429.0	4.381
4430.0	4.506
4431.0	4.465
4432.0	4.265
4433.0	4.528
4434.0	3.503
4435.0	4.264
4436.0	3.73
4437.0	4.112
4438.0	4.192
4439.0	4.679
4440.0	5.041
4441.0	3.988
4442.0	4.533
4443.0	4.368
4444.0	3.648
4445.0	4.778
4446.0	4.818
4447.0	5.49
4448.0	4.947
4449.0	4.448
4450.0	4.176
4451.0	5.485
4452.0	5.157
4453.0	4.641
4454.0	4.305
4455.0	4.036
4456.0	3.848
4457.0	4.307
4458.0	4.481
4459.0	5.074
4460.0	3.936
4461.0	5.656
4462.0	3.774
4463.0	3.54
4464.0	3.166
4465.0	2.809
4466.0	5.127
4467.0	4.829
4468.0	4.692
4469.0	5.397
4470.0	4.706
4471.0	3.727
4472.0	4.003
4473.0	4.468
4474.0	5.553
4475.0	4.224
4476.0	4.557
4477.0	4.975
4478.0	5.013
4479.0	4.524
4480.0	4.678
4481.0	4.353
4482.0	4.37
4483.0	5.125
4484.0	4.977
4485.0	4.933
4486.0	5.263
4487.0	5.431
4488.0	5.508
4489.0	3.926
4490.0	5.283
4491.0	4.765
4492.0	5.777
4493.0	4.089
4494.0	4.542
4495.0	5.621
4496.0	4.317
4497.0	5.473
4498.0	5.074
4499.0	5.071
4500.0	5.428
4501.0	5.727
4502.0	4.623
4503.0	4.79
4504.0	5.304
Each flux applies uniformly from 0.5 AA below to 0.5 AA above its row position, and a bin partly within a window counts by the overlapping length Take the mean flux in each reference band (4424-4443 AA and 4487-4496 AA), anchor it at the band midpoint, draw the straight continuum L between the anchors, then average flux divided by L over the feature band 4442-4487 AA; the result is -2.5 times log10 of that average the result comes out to 0.033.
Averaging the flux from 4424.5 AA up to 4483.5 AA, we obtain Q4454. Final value 4.49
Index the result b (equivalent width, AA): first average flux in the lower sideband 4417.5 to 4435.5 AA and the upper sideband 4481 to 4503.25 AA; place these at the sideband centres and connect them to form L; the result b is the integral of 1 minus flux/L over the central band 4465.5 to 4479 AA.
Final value 0.39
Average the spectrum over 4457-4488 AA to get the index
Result 4.59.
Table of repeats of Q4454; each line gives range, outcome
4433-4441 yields 4.22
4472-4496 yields 4.84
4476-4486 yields 4.79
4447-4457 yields 4.59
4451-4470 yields 4.41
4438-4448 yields 4.59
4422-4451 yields 4.51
